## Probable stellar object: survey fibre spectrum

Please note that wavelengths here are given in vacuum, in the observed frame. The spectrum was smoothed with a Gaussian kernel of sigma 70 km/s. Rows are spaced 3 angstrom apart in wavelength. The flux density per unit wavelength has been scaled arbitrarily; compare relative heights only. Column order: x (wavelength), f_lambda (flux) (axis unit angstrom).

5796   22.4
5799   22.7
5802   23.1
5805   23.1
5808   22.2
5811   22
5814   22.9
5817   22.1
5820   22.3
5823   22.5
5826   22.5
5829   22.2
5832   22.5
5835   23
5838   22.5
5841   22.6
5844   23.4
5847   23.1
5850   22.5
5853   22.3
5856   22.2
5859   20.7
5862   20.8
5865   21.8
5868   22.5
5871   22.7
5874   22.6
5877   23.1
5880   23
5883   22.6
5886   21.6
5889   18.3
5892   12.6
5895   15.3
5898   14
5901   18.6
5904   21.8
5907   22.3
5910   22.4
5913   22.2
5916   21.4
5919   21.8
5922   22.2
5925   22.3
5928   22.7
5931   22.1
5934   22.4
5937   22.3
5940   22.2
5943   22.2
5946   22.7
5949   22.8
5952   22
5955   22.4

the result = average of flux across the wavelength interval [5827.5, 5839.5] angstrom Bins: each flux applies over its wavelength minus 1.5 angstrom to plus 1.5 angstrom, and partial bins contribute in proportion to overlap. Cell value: 22.6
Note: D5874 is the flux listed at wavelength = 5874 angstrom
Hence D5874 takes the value 22.6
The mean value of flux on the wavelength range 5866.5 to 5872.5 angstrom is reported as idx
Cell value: 22.6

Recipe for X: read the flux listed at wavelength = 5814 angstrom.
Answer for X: 22.9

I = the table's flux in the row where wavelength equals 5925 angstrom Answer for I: 22.3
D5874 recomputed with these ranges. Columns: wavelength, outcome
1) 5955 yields 22.4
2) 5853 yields 22.3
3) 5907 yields 22.3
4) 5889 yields 18.3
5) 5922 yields 22.2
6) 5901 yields 18.6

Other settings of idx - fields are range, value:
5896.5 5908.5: 19.2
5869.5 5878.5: 22.8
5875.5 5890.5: 21.7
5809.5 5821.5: 22.3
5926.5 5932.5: 22.4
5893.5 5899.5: 14.7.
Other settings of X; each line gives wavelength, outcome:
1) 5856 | 22.2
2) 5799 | 22.7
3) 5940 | 22.2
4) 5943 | 22.2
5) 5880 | 23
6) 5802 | 23.1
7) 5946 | 22.7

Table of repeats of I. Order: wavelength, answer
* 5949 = 22.8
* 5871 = 22.7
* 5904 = 21.8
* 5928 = 22.7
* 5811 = 22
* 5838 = 22.5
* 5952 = 22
